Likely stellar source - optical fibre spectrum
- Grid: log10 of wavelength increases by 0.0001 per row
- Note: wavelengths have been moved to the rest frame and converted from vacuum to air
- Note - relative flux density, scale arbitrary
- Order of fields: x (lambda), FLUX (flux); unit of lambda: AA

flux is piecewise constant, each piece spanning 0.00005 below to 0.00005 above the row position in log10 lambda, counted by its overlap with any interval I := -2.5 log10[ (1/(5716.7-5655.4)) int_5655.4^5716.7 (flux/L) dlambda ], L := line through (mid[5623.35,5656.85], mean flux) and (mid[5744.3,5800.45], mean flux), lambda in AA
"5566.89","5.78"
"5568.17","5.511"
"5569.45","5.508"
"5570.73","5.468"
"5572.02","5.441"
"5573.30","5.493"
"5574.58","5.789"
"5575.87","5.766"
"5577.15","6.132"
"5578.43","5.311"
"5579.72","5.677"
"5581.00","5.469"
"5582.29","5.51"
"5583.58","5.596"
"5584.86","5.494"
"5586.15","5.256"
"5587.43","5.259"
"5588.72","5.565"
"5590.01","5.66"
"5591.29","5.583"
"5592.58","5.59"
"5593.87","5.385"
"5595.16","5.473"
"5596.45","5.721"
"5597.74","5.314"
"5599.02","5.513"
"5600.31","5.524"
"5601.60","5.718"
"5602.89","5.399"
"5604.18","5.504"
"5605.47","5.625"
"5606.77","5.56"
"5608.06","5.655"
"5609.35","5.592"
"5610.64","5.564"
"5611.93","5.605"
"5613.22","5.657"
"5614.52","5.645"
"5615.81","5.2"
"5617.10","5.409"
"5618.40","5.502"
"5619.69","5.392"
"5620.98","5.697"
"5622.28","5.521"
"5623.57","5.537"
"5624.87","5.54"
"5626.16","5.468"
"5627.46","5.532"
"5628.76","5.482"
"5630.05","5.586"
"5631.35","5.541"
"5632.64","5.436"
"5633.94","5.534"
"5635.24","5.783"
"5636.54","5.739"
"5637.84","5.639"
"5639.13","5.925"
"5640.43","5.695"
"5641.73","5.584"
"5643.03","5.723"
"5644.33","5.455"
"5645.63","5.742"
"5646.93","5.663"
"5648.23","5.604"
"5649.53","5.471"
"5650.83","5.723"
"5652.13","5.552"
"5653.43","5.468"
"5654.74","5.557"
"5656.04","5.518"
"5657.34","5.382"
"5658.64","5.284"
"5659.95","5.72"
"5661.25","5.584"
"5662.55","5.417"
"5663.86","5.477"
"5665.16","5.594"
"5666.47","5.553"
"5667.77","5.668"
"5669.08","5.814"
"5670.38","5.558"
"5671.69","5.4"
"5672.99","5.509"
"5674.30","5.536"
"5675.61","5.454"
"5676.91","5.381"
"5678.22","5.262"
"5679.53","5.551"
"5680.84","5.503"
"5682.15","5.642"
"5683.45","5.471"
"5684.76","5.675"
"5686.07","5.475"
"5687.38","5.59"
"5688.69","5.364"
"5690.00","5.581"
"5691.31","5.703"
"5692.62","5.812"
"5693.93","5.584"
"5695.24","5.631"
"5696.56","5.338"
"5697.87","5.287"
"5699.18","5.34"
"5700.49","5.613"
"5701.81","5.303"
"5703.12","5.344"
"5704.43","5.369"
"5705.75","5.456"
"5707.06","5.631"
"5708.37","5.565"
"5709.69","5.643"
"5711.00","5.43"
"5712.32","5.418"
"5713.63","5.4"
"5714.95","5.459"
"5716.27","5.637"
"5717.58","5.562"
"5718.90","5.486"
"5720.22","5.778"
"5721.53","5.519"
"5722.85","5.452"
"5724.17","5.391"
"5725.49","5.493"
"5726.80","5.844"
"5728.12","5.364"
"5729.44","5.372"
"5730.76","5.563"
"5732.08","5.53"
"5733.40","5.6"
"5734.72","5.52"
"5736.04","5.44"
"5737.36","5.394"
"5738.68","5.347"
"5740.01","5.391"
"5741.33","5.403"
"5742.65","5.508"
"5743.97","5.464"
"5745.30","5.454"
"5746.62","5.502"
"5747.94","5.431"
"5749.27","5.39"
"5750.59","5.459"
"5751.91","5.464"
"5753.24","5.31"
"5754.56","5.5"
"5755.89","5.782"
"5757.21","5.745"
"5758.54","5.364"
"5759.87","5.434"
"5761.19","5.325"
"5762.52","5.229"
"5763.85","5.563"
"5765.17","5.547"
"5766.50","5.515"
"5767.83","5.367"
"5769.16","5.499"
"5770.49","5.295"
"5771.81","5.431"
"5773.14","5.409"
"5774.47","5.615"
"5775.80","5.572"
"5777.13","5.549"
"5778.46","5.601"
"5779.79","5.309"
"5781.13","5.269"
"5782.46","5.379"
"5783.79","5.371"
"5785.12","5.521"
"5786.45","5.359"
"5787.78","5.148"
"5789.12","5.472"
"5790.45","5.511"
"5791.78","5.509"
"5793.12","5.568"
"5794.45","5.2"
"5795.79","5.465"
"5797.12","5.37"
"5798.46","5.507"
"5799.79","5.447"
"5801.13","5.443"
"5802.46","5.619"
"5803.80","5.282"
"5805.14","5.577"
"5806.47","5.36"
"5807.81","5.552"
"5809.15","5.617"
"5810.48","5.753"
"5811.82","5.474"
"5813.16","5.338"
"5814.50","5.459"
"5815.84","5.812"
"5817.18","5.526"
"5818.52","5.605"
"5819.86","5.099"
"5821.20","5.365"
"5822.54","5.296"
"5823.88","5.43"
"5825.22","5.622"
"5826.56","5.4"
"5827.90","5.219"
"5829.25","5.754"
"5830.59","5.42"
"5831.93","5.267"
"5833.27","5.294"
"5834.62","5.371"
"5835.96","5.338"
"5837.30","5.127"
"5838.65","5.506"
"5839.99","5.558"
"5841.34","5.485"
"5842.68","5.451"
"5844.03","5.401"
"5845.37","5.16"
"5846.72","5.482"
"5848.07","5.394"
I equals 0.007 mag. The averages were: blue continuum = 5.6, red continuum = 5.45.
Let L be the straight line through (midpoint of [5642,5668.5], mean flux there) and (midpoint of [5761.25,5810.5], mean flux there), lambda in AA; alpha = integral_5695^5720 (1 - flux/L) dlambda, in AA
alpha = 0.2 AA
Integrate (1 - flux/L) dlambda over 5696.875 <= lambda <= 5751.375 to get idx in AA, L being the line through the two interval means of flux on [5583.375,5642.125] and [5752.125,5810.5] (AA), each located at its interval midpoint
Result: 0.1 AA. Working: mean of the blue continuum 5.55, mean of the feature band 5.48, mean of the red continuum 5.46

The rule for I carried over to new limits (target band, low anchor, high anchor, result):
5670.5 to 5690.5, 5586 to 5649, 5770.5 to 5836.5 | 0.01 mag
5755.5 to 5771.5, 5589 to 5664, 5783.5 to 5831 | 0.00 mag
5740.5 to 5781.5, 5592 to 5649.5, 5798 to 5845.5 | 0.00 mag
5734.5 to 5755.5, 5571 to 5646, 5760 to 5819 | 0.01 mag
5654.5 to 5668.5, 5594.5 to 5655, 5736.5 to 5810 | 0.00 mag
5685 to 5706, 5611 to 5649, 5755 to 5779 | 0.01 mag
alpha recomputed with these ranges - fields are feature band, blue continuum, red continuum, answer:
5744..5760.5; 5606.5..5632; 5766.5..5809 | -0.07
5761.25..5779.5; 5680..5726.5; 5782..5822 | 0.03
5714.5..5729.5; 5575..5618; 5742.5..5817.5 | -0.13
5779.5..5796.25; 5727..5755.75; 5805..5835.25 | 0.21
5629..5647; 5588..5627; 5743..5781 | -0.39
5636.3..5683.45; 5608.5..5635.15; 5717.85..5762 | -0.40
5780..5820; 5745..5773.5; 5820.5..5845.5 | -0.23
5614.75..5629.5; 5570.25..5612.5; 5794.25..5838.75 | 0.14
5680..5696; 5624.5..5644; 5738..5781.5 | -0.11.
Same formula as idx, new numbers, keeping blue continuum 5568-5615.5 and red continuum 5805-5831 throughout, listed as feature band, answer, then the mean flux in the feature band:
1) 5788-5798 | 0.11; 5.43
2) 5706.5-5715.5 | 0.02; 5.51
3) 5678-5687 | 0.00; 5.53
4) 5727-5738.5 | 0.06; 5.48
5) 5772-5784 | 0.09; 5.45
